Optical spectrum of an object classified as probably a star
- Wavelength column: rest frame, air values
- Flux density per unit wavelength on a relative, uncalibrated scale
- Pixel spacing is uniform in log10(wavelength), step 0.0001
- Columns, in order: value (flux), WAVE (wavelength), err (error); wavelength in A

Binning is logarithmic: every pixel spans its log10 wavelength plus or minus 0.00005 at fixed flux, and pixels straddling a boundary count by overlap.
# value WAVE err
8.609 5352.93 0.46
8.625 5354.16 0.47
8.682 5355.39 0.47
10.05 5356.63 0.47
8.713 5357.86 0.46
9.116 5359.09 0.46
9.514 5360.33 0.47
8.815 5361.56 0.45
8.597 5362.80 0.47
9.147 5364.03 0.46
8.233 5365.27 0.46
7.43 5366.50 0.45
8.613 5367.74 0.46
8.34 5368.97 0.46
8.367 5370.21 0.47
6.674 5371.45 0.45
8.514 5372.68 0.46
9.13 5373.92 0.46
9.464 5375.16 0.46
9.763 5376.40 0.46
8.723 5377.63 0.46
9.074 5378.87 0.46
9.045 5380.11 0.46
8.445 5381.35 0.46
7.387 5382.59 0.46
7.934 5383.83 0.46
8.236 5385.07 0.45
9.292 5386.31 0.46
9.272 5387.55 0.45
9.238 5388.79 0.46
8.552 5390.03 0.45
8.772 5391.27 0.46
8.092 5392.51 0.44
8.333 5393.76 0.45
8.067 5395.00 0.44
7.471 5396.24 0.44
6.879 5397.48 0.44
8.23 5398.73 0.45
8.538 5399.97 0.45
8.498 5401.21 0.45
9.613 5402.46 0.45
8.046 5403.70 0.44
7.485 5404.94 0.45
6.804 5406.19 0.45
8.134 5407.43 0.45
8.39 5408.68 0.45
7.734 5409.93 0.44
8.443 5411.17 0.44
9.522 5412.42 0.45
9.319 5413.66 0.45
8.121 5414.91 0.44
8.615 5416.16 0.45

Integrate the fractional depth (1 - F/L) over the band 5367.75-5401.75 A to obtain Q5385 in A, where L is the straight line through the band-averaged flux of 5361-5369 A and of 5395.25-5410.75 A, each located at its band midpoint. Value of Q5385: -1.0 A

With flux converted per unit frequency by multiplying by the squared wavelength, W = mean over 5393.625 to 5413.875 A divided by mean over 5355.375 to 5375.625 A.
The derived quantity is 0.96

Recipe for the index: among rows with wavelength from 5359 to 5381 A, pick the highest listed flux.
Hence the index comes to 9.763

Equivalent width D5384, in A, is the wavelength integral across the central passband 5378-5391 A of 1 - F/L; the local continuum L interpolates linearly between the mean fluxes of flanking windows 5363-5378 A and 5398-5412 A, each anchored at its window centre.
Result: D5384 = -0.4 A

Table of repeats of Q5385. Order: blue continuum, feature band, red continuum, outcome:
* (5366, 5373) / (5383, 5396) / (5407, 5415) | -0.43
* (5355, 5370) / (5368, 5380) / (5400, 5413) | -0.08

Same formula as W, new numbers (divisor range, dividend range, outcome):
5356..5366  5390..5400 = 0.91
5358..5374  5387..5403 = 1.00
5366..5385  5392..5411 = 0.96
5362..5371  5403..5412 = 0.96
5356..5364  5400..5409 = 0.91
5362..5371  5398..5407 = 0.99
